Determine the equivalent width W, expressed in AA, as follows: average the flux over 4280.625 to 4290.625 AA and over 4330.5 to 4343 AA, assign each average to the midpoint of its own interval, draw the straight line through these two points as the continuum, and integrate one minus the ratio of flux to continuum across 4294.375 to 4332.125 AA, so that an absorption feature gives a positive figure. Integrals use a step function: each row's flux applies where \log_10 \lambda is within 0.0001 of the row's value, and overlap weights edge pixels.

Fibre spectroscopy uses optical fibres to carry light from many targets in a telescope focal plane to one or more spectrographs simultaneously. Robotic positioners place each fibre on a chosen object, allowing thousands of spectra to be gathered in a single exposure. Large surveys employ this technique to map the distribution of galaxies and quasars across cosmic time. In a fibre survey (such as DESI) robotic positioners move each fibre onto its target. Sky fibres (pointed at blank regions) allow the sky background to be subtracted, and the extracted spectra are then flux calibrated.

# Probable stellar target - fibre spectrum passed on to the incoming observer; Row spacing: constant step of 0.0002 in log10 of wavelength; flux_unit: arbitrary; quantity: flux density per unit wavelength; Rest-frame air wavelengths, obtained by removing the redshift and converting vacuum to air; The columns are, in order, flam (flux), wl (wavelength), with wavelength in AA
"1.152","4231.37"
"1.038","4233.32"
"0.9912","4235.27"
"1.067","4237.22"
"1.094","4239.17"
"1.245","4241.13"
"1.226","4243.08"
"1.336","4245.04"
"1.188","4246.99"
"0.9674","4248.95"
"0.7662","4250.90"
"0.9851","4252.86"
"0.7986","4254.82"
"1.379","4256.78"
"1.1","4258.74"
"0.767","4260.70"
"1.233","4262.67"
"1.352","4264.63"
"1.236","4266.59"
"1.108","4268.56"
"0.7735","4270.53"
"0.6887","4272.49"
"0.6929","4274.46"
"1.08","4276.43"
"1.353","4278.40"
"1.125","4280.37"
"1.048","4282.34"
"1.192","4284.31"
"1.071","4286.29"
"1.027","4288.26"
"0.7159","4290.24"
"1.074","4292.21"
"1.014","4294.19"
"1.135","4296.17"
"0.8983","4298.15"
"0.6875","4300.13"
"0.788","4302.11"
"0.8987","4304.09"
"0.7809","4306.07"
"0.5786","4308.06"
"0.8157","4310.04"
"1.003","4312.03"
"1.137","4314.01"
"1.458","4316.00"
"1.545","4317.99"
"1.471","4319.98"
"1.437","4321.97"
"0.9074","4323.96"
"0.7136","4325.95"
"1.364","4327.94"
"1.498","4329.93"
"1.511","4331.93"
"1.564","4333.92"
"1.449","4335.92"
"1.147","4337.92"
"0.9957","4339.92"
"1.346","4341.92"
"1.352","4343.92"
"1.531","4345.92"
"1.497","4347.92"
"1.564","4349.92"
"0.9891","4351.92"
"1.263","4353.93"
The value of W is 4.13 AA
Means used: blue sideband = 1.04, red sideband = 1.34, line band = 1.08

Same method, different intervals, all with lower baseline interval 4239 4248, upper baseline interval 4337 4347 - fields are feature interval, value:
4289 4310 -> 6.7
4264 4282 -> 2.9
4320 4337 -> -0.6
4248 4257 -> 2.1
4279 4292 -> 2.1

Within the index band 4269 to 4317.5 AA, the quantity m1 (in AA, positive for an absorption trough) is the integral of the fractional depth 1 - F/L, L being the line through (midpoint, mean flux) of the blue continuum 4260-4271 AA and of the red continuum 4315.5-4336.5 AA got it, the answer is 9.83 AA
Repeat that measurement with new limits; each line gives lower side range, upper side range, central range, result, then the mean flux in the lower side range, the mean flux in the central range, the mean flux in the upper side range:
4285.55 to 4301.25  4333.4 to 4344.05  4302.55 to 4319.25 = 1.0 AA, 0.95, 1.03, 1.29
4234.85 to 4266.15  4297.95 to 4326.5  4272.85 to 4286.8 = -0.1 AA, 1.1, 1.06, 1.02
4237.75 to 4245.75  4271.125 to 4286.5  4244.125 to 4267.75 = 0.9 AA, 1.21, 1.09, 1.02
